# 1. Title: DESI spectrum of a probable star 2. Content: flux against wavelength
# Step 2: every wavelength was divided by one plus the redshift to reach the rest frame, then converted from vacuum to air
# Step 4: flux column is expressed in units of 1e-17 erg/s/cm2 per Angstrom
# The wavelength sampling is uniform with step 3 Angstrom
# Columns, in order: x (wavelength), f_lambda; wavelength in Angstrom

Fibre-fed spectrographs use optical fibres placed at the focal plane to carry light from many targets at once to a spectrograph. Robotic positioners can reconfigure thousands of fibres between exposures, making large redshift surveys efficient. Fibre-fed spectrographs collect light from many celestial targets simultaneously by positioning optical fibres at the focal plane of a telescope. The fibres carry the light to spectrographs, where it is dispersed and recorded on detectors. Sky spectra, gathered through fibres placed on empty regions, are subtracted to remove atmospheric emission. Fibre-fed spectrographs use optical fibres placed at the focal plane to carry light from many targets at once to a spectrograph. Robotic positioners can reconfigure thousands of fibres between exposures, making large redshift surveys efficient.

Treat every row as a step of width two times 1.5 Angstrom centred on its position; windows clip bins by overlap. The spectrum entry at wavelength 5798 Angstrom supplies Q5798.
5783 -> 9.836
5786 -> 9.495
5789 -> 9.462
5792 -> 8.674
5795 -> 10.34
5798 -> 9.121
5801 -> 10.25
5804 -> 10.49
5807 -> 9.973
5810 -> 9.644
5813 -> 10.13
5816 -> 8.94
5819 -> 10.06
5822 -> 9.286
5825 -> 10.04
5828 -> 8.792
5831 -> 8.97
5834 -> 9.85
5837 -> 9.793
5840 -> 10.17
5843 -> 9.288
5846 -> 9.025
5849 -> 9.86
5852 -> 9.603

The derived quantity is 9.121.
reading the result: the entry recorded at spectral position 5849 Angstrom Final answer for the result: 9.86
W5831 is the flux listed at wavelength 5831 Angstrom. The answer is 8.97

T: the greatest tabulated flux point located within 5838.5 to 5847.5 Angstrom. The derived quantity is 10.17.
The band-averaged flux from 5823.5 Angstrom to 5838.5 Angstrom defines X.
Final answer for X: 9.49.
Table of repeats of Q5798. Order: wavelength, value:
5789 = 9.462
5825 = 10.04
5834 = 9.85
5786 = 9.495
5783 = 9.836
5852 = 9.603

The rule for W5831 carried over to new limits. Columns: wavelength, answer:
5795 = 10.34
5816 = 8.94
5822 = 9.286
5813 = 10.13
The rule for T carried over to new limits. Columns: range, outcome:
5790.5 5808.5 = 10.49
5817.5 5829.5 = 10.06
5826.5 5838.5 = 9.85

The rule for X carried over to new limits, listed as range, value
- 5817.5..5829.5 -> 9.54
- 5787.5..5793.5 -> 9.07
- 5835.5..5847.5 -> 9.57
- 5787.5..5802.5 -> 9.57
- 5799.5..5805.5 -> 10.4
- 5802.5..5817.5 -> 9.84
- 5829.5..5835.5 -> 9.41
